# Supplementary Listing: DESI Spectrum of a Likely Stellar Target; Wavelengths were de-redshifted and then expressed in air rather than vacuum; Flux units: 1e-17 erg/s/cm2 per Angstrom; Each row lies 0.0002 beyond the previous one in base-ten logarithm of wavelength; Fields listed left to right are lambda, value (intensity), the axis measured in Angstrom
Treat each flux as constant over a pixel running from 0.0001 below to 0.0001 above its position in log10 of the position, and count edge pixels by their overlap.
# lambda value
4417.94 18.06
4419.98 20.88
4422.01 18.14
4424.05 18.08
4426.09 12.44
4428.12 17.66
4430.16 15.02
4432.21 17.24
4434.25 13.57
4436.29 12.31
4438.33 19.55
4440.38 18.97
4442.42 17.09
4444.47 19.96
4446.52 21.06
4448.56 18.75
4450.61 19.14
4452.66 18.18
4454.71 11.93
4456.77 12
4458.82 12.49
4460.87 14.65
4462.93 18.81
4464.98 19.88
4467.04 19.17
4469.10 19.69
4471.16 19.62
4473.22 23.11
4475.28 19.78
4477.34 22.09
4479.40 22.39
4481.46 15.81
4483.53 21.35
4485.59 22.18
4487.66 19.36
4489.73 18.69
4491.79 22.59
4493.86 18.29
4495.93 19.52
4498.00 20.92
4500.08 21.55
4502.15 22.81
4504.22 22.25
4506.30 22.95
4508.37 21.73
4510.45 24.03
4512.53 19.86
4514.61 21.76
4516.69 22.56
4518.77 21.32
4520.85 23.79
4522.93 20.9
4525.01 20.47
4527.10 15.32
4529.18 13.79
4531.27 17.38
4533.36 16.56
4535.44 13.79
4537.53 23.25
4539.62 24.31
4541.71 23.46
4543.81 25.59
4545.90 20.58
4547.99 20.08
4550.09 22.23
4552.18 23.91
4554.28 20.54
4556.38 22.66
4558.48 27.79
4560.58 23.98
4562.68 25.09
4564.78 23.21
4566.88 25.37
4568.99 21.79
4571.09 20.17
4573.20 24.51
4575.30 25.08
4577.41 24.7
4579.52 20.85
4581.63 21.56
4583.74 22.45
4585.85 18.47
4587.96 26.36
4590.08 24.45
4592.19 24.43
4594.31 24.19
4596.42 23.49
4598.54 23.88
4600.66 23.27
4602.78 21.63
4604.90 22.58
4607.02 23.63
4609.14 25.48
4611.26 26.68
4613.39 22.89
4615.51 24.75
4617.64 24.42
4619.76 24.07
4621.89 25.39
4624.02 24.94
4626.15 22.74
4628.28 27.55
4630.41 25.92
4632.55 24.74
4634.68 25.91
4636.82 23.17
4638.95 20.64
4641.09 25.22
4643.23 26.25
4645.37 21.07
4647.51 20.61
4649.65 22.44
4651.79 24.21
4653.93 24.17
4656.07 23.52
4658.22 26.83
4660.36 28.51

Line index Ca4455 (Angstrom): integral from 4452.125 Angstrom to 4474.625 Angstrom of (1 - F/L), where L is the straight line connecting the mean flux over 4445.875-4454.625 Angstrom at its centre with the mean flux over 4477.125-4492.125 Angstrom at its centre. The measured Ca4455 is 2.3 Angstrom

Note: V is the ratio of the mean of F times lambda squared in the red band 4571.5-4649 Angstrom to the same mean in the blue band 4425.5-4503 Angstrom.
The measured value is 1.37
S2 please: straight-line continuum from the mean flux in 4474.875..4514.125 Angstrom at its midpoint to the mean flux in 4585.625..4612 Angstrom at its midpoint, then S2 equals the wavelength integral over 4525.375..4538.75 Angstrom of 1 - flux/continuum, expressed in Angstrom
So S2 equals 3.1 Angstrom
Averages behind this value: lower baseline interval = 21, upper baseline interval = 23.9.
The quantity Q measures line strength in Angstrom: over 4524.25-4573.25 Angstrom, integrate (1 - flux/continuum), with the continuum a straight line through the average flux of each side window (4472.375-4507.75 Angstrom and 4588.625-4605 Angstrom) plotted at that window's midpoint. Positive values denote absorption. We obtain 2.1 Angstrom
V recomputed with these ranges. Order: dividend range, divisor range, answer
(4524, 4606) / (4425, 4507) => 1.24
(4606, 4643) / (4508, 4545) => 1.25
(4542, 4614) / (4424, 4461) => 1.52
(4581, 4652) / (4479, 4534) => 1.23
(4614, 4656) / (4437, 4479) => 1.42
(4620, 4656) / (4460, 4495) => 1.30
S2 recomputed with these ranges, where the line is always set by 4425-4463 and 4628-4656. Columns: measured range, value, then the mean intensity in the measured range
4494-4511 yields -2.9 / 21.7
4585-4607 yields -1.2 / 23.3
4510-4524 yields -2.1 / 21.9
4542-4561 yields -2.4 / 23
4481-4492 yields -1.3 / 20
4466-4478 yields -2.2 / 20.5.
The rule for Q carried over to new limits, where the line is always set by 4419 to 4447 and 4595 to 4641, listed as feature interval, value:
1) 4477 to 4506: -1.9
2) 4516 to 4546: 1.1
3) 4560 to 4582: -0.9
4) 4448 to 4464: 2.1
